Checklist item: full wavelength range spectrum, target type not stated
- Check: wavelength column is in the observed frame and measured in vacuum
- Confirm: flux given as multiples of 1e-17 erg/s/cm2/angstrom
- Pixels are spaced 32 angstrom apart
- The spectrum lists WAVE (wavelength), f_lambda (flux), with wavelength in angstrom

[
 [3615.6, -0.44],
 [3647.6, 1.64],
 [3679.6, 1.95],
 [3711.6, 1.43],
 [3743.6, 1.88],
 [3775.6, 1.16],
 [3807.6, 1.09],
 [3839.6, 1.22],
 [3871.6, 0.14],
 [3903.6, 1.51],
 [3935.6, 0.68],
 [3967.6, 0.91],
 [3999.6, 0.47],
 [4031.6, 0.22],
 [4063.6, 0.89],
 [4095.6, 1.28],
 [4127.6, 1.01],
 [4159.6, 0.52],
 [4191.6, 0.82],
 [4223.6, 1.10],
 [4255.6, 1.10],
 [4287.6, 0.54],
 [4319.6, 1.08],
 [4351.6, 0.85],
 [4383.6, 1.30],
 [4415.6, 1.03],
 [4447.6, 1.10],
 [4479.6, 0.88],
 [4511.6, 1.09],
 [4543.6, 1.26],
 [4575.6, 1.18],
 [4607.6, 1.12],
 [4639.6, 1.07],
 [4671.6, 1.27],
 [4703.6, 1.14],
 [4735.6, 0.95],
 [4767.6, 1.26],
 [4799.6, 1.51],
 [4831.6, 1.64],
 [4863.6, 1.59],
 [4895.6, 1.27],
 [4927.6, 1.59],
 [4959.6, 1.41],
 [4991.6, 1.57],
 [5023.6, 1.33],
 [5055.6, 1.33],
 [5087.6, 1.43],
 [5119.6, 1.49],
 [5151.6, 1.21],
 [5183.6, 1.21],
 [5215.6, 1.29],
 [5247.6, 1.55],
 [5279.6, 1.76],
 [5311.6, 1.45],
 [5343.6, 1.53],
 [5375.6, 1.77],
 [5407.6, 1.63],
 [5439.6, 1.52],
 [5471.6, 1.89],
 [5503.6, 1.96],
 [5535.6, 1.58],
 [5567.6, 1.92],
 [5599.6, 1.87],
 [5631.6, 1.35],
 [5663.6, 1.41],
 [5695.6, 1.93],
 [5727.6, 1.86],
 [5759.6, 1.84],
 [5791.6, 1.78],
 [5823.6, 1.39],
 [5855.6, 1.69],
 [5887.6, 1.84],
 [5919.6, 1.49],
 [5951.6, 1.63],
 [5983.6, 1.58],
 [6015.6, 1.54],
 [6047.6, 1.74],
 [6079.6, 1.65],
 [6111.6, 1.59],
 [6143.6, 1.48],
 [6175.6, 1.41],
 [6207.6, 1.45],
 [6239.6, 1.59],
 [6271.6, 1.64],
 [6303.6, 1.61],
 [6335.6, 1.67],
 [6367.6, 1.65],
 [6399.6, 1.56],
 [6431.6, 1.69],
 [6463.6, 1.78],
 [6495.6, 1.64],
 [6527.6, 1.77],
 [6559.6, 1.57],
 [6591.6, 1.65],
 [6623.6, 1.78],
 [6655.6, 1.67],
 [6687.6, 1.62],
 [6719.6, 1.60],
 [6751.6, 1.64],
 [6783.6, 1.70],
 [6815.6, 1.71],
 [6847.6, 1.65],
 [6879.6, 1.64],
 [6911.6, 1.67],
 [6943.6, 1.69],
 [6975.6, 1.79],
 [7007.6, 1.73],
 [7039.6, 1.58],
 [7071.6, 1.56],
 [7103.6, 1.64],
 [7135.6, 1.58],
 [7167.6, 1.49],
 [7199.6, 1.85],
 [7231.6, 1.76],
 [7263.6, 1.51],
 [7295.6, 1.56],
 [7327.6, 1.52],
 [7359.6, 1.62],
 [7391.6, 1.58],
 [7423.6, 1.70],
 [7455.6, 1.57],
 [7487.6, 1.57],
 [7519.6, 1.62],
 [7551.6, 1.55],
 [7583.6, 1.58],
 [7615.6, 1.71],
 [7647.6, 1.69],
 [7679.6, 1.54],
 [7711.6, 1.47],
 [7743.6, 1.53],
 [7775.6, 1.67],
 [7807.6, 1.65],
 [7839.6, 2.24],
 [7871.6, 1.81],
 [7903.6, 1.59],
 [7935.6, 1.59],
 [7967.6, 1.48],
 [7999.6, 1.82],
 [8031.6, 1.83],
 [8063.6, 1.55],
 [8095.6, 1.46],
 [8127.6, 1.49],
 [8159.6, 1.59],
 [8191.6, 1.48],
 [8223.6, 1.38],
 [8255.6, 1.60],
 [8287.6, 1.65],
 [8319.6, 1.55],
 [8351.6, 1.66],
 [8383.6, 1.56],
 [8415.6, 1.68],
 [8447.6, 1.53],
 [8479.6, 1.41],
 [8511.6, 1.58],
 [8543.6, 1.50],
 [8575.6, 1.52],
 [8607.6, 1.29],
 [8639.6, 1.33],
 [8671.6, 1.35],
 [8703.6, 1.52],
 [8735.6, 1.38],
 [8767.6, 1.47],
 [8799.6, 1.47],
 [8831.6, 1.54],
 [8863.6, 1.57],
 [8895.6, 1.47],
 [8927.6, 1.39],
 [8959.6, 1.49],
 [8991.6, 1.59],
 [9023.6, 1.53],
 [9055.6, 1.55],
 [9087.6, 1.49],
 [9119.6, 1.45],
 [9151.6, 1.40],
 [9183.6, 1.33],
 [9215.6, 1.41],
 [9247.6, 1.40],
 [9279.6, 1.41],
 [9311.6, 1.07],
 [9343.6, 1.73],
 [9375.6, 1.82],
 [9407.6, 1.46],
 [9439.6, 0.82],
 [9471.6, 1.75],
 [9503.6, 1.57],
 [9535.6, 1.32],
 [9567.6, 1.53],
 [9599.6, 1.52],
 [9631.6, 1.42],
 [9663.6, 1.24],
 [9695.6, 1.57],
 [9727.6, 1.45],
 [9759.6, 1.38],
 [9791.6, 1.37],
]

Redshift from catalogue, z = 0.194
